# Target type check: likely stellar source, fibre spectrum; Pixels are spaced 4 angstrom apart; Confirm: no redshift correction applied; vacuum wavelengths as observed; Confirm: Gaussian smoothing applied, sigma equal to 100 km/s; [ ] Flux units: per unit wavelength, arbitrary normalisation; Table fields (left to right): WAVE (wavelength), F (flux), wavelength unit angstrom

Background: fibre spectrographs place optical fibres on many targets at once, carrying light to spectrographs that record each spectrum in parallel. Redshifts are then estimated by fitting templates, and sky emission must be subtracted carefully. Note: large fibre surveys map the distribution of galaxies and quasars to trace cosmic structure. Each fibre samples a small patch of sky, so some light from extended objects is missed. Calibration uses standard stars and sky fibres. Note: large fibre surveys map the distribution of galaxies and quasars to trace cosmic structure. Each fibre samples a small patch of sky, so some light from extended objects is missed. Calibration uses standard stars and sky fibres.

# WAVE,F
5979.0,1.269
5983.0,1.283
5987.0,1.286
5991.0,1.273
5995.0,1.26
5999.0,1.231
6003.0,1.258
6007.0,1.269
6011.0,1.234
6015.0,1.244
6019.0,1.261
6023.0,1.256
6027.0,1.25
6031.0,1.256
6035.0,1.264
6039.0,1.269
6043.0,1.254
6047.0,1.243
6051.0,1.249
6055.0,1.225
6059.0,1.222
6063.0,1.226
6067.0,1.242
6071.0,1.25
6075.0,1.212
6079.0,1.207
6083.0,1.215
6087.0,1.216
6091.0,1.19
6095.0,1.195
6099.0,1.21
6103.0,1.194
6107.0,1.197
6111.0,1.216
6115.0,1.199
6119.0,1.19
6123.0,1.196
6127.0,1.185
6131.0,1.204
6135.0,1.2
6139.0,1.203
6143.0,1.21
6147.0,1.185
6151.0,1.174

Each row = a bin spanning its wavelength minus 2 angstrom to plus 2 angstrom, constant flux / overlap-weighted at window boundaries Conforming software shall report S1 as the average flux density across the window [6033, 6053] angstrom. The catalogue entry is 1.26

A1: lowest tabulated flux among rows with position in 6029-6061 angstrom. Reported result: 1.222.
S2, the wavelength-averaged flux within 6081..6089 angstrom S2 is 1.22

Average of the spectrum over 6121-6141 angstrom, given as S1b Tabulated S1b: 1.2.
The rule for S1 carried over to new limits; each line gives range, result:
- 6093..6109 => 1.2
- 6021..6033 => 1.25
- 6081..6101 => 1.21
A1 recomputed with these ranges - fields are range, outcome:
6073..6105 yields 1.19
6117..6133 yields 1.185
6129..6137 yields 1.2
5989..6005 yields 1.231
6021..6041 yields 1.25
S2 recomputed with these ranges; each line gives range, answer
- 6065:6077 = 1.23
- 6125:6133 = 1.19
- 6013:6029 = 1.25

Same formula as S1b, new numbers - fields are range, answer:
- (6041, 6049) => 1.25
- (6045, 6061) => 1.23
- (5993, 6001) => 1.25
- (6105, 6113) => 1.21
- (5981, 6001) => 1.27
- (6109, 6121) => 1.2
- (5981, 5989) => 1.28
